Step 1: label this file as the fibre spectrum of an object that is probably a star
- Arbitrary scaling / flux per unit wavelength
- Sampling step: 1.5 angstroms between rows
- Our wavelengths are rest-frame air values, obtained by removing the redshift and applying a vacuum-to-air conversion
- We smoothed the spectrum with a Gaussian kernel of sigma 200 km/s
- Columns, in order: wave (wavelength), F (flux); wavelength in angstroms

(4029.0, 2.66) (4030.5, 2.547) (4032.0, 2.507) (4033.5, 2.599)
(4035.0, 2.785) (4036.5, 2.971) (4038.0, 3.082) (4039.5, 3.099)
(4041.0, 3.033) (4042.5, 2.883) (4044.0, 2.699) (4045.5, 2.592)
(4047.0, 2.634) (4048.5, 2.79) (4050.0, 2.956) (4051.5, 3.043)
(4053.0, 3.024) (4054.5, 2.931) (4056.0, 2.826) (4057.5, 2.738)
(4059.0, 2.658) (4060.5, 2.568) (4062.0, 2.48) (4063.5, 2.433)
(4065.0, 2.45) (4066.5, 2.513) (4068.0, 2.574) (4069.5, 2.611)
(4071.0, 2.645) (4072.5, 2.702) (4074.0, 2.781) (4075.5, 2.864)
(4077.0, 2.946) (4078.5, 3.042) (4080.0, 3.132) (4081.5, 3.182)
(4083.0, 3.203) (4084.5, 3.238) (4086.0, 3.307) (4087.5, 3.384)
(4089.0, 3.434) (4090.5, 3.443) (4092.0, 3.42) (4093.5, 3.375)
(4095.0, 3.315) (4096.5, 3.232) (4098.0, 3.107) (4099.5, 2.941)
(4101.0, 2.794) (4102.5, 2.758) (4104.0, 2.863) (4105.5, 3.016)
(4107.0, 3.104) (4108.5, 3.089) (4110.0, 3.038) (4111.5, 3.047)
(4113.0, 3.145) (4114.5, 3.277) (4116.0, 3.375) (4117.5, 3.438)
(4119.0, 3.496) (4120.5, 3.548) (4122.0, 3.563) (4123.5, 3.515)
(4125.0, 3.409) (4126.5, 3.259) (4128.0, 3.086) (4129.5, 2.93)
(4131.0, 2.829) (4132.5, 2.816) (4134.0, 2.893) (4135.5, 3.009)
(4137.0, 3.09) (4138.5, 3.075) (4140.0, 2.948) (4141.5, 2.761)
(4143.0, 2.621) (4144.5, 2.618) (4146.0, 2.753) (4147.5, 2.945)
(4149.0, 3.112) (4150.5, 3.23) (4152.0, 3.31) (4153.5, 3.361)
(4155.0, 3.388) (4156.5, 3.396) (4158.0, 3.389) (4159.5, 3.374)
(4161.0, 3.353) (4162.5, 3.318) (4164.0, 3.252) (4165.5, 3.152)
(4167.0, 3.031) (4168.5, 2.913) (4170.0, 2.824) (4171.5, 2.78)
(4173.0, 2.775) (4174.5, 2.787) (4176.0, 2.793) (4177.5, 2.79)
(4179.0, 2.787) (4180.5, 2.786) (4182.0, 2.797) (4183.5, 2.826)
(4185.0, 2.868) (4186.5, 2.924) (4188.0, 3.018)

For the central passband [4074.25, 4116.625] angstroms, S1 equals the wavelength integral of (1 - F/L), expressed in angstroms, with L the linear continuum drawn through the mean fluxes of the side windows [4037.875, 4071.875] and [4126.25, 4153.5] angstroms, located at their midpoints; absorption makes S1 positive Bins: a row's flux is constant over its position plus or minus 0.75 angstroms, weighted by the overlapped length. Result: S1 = -4.3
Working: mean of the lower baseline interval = 2.74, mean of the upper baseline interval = 2.97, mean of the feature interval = 3.14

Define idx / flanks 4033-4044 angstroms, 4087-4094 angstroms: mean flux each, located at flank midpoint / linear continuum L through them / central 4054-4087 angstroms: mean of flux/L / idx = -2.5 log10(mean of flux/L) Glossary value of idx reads 0.15 mag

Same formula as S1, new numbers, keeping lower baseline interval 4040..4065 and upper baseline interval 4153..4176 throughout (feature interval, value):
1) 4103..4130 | -2.4 angstroms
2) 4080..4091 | -1.6 angstroms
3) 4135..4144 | 0.4 angstroms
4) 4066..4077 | 0.5 angstroms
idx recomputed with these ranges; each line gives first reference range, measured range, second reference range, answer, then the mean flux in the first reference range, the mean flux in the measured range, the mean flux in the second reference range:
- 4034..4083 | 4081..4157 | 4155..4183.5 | -0.08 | 2.81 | 3.15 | 3.02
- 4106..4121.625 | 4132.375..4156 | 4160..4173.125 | 0.05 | 3.26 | 3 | 3.06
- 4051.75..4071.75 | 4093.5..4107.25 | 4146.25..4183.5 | -0.08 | 2.66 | 3.03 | 3.06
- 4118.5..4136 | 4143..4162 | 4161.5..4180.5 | -0.04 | 3.19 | 3.17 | 2.93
